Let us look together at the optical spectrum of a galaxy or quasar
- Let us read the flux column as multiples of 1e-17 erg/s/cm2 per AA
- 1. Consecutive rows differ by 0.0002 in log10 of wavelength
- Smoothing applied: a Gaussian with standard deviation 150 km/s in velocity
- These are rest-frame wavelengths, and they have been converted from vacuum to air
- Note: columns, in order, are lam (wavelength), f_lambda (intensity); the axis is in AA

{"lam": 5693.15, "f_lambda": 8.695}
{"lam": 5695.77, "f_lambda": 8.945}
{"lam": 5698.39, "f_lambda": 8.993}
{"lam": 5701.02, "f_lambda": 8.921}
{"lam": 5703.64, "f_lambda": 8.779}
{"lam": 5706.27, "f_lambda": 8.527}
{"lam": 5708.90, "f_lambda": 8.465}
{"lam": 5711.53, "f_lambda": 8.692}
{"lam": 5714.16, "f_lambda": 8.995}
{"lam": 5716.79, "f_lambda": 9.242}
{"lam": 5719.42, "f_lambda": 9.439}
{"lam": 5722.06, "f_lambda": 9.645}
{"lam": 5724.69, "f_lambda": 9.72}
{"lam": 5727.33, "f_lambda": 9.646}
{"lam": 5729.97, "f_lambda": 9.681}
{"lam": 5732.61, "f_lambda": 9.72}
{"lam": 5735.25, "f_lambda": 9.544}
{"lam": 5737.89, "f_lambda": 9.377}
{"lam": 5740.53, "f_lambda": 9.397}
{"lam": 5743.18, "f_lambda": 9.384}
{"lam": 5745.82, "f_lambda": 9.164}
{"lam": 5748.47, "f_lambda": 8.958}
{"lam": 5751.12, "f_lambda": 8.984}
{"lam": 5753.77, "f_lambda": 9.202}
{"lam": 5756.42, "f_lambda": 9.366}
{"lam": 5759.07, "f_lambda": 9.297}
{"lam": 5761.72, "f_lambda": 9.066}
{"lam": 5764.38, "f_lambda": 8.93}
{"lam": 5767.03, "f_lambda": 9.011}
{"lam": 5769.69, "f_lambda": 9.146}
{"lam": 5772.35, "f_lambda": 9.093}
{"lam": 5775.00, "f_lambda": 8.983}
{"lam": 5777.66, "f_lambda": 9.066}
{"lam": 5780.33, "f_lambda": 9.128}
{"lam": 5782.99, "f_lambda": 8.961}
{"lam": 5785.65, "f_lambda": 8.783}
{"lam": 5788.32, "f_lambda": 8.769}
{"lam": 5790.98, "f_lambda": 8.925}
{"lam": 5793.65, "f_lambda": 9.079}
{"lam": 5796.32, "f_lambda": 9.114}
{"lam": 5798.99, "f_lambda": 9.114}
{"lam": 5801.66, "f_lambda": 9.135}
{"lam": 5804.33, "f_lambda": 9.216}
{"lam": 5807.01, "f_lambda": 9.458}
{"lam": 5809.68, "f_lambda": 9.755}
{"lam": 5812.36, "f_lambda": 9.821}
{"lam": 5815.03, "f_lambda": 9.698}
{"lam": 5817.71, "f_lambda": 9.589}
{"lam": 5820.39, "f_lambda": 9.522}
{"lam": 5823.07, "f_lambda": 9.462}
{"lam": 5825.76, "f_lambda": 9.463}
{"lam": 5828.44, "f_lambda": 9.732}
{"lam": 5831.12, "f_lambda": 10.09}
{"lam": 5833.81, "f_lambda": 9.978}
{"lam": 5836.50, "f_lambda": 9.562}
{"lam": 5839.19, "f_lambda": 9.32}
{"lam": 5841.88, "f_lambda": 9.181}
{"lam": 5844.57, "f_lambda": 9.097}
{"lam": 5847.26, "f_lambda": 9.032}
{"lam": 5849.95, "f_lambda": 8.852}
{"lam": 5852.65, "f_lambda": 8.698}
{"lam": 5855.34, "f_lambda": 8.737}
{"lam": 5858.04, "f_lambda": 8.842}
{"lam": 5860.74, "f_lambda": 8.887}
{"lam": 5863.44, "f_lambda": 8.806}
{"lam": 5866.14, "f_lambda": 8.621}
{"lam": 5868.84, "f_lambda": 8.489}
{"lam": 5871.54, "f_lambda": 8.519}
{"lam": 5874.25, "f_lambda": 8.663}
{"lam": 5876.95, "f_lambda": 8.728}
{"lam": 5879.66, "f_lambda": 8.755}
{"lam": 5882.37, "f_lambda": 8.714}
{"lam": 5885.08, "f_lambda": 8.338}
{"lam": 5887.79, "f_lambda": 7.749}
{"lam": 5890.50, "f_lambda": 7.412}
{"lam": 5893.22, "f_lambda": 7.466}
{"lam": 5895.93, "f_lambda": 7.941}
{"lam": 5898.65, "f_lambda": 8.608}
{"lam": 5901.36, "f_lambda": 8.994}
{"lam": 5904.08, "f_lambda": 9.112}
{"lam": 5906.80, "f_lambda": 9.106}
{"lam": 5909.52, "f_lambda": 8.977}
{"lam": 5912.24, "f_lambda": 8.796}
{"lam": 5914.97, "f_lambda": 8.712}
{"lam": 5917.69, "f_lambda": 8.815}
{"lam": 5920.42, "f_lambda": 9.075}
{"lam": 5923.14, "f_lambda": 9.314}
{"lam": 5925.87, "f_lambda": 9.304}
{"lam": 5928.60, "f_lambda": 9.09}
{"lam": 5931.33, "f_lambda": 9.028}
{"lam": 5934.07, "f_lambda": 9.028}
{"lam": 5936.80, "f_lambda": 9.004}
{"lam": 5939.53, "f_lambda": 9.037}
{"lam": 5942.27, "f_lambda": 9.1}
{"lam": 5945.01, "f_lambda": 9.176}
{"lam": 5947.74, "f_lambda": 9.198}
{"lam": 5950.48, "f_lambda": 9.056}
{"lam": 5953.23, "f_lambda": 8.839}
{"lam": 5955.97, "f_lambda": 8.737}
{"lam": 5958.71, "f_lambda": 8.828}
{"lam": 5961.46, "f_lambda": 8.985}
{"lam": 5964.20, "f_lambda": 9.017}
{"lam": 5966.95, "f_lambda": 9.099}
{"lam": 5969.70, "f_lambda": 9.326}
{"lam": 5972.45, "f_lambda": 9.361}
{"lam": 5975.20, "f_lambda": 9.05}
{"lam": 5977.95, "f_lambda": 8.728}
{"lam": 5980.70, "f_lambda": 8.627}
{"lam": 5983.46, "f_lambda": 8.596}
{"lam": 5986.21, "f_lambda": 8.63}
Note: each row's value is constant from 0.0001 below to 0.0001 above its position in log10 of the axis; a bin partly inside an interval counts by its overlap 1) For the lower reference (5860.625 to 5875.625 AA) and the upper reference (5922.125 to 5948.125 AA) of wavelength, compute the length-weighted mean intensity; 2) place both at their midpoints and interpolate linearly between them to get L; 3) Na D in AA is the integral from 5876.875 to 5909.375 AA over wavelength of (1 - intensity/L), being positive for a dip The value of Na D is 1.5 AA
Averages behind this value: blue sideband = 8.65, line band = 8.42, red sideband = 9.12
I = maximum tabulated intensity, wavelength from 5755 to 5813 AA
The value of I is 9.821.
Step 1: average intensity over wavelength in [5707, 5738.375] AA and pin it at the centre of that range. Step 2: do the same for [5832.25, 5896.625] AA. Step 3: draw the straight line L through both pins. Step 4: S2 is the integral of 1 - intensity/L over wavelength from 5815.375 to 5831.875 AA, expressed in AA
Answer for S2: -1.4 AA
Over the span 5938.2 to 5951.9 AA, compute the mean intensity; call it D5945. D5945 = 9.11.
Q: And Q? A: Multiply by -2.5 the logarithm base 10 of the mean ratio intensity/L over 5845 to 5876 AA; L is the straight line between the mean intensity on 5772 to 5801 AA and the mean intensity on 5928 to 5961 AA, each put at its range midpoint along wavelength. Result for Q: 0.031 mag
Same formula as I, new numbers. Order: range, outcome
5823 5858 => 10.09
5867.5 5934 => 9.314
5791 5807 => 9.216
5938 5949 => 9.198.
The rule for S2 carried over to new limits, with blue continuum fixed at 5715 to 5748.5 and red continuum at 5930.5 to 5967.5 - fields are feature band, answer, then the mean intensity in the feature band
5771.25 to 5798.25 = 1.0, 8.99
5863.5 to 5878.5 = 0.9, 8.63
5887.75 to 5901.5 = 1.7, 7.97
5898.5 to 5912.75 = 0.2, 8.97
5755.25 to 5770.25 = 0.4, 9.13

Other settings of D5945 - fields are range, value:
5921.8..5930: 9.23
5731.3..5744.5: 9.49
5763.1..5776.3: 9.04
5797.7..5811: 9.34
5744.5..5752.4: 9.03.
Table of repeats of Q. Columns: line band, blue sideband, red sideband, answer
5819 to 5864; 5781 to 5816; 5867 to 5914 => -0.05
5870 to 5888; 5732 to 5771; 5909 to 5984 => 0.07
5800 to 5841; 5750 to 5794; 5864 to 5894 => -0.10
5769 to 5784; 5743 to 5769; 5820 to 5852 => 0.02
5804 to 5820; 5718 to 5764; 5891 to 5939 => -0.05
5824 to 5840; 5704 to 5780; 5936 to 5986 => -0.07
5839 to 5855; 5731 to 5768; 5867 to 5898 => -0.06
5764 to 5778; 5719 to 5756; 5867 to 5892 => 0.01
